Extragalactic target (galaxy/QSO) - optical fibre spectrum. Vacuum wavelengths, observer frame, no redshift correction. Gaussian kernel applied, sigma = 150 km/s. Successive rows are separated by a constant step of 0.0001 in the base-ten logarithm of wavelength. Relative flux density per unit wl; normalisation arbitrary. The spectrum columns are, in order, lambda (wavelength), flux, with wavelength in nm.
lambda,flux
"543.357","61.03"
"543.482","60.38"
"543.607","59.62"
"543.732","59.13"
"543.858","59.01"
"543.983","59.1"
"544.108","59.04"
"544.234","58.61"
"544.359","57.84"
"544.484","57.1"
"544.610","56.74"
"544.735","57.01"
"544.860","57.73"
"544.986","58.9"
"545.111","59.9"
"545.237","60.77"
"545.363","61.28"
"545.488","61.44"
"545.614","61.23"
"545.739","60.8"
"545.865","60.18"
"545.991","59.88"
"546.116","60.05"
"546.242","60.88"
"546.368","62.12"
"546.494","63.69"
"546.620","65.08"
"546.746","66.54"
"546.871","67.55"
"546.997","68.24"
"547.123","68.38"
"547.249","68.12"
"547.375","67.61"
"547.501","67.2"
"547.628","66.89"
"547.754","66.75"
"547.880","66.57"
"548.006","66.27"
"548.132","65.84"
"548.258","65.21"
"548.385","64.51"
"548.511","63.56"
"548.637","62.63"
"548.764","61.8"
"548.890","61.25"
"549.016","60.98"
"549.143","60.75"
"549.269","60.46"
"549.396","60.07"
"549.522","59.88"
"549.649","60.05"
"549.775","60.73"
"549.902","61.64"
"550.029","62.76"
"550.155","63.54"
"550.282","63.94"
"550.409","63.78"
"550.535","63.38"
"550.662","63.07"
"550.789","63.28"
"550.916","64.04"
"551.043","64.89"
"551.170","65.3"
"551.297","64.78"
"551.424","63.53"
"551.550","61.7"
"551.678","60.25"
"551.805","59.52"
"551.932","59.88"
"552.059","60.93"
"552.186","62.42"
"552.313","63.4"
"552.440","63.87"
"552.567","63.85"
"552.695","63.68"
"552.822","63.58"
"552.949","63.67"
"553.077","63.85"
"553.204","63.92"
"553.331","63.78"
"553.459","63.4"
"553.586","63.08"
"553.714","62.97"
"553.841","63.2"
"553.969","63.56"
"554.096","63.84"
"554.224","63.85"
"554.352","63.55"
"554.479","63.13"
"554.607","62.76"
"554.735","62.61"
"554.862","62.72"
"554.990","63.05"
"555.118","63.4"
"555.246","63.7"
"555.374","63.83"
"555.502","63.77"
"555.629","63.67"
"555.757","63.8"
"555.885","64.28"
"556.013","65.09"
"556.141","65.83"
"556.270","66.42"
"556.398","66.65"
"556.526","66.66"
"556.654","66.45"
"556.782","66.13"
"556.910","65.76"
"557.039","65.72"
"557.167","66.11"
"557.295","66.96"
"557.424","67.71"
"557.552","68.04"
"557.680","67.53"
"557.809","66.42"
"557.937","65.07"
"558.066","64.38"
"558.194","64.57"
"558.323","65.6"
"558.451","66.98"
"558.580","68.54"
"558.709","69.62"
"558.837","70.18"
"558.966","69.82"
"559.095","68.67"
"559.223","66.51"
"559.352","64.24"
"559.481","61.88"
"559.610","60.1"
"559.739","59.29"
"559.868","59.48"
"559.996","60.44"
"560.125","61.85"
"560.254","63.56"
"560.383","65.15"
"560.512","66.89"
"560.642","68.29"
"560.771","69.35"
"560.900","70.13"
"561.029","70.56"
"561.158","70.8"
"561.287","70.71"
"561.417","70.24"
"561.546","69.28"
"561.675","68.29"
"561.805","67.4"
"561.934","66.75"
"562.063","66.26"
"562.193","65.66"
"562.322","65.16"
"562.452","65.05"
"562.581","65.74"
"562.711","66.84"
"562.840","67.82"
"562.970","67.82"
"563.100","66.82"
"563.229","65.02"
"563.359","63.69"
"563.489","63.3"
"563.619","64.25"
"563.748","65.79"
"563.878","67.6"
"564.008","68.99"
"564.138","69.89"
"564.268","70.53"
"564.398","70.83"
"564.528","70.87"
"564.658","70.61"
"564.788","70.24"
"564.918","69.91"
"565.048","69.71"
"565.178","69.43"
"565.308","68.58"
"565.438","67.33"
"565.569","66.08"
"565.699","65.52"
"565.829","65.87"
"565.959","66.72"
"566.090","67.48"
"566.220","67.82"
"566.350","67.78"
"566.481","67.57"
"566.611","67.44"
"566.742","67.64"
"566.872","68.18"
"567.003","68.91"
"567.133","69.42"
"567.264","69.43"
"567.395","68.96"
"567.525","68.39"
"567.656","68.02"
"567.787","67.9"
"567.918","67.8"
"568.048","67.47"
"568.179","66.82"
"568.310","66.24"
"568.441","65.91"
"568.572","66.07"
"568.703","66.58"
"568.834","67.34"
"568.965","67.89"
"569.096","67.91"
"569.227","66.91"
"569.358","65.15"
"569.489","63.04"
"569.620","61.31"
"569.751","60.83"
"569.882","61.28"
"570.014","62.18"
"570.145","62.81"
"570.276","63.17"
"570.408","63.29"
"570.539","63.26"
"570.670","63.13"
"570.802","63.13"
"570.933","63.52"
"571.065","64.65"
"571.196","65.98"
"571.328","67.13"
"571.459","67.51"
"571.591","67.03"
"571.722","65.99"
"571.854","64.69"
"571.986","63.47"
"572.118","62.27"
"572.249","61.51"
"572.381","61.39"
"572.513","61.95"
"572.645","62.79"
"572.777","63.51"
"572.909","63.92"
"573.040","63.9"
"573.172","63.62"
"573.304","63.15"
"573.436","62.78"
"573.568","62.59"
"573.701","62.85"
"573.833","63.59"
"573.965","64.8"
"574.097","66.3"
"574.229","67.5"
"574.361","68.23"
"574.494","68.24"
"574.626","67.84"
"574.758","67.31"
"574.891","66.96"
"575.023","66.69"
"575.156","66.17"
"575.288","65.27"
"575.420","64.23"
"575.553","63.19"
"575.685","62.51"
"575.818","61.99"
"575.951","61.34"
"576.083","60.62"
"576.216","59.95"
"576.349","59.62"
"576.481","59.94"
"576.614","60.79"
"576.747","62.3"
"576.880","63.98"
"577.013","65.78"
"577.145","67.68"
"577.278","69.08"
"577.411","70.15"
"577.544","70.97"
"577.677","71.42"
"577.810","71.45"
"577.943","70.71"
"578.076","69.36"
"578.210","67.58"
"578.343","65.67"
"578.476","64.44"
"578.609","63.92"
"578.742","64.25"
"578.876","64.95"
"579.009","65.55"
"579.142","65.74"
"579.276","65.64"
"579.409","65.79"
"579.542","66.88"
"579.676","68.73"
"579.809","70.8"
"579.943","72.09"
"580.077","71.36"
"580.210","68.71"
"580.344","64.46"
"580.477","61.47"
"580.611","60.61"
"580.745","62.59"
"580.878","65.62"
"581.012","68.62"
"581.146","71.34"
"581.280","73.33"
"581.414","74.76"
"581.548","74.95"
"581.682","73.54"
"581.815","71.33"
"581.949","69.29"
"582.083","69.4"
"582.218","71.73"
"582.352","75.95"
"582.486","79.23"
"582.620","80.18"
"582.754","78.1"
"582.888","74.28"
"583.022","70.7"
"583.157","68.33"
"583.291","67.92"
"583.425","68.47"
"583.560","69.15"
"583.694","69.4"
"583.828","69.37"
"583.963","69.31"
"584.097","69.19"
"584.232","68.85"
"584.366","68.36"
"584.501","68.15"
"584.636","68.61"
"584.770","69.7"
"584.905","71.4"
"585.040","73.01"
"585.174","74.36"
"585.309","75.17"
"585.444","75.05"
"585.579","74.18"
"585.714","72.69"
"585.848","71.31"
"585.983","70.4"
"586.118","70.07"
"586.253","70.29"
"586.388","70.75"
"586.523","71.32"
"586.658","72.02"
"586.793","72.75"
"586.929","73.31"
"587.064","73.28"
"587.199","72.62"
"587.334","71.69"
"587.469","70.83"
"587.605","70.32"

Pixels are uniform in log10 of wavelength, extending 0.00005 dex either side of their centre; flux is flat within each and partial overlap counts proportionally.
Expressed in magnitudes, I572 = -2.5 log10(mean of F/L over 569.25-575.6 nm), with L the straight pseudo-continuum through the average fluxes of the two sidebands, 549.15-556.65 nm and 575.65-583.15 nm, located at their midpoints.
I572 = 0.04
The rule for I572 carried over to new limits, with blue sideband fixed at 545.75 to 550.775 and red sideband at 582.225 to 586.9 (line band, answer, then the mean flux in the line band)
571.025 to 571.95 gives 0.04 mag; 66.1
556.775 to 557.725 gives -0.02 mag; 66.8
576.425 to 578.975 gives 0.06 mag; 66.6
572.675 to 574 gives 0.09 mag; 63.4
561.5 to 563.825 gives 0.01 mag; 66.2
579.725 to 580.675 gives 0.06 mag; 67.1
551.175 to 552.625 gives 0.04 mag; 62.3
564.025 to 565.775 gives -0.03 mag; 69.2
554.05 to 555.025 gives 0.03 mag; 63.2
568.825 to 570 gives 0.06 mag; 64.4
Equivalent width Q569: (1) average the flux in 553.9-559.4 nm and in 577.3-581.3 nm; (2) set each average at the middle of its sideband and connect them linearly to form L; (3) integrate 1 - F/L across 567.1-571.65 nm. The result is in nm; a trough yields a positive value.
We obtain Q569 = 0.07 nm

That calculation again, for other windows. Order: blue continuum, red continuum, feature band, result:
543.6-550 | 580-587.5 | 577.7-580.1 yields 0.079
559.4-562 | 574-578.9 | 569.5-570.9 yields 0.070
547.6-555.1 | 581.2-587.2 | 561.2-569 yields -0.102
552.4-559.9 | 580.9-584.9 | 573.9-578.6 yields 0.271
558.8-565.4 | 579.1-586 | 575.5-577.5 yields 0.174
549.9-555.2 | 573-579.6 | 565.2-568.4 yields -0.159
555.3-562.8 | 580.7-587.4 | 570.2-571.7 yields 0.087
